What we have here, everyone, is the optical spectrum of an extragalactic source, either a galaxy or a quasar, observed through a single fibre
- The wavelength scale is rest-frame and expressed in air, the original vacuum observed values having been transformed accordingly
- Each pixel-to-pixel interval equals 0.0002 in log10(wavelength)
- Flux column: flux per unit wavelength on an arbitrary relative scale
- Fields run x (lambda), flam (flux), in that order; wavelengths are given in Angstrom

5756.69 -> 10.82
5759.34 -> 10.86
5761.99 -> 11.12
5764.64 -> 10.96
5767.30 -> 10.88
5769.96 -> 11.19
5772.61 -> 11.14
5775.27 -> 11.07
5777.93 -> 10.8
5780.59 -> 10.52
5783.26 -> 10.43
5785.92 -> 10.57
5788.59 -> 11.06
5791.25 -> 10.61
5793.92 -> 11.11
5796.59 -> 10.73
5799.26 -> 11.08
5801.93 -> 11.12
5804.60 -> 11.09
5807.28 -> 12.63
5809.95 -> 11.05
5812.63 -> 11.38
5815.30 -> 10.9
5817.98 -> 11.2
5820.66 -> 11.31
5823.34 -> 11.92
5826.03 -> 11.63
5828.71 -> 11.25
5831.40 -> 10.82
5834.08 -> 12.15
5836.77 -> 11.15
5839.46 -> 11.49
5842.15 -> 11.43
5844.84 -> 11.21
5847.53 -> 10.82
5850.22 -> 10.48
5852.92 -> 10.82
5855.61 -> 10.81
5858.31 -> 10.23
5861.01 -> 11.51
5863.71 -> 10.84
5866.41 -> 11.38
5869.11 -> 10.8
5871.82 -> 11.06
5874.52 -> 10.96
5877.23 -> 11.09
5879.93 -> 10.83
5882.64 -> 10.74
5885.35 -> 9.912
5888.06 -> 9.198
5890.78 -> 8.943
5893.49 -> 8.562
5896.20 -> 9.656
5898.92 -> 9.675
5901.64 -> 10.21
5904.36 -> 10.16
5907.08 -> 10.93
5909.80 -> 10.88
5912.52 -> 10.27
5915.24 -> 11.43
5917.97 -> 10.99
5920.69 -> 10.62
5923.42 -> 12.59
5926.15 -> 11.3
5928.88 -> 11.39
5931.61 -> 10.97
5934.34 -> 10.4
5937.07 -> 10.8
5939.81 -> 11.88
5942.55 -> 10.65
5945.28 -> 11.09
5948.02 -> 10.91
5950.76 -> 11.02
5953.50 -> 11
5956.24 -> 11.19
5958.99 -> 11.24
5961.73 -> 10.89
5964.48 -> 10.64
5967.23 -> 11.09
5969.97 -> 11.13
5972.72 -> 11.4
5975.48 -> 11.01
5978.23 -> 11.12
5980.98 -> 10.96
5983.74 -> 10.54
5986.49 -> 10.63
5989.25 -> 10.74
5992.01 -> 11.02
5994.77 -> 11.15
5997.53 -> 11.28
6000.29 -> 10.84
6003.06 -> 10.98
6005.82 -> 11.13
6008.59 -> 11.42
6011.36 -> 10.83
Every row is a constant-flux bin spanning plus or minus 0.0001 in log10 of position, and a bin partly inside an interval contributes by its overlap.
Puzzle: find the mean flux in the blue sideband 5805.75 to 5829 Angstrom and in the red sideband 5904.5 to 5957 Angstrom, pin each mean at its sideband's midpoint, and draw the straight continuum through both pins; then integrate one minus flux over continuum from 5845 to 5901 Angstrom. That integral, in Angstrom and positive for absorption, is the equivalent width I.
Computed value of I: 4.2 Angstrom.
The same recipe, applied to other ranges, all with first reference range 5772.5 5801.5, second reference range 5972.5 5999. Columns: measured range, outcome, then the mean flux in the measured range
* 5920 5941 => -0.6 Angstrom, 11.3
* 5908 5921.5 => 0.1 Angstrom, 10.9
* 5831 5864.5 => -0.6 Angstrom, 11.1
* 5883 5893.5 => 1.5 Angstrom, 9.38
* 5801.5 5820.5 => -0.9 Angstrom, 11.3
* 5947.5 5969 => -0.1 Angstrom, 11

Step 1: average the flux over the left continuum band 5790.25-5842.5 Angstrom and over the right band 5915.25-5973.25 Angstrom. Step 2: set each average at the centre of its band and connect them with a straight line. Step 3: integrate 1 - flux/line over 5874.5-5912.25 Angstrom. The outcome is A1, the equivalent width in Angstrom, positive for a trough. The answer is 3.7 Angstrom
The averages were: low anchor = 11.3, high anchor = 11.1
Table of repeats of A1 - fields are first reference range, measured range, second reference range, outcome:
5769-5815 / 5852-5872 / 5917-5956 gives 0.3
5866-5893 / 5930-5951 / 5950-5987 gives -0.3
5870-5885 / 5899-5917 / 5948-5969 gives 0.5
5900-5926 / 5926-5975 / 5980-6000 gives -0.7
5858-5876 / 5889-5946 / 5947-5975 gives 2.1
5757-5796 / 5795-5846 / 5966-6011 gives -2.0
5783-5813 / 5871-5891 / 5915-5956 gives 1.3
